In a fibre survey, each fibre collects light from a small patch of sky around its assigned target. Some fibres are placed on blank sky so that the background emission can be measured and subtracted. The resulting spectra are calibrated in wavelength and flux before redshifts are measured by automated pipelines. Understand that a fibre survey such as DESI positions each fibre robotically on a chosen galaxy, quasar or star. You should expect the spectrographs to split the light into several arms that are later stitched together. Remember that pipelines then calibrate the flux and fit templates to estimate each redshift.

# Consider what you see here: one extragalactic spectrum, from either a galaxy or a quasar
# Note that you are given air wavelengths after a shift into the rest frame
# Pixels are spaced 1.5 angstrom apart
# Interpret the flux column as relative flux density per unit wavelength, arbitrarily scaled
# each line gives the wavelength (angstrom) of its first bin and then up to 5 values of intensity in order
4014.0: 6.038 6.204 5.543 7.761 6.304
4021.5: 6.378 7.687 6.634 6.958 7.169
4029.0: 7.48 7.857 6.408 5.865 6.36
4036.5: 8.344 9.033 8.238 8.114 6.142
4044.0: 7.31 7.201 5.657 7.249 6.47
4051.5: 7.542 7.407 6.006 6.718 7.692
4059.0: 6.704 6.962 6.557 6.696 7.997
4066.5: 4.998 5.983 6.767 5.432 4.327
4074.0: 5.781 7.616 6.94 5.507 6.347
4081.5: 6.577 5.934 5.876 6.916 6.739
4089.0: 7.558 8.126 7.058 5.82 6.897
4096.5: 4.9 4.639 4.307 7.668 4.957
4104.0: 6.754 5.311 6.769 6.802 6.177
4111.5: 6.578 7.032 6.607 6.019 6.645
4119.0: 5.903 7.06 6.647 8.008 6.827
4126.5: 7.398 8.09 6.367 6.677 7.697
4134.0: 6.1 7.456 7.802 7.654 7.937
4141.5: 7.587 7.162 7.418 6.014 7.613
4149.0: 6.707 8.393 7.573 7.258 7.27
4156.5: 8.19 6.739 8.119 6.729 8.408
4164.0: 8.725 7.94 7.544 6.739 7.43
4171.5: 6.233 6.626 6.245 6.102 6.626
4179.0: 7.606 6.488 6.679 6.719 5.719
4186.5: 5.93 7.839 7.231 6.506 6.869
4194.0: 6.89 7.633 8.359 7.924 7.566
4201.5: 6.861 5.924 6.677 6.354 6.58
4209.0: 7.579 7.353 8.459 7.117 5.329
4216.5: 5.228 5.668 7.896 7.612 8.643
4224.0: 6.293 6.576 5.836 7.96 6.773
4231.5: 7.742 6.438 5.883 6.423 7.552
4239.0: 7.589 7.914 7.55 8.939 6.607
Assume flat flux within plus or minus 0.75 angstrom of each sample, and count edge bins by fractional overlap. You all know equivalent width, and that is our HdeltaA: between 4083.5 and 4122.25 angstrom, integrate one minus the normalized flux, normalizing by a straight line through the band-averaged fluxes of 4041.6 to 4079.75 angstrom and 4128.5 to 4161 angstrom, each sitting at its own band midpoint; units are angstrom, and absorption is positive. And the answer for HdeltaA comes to 3.1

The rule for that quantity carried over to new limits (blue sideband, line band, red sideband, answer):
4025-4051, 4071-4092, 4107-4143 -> 1.8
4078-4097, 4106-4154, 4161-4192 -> -2.3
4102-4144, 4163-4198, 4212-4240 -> -0.7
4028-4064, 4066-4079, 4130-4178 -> 2.1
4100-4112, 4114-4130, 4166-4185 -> -1.1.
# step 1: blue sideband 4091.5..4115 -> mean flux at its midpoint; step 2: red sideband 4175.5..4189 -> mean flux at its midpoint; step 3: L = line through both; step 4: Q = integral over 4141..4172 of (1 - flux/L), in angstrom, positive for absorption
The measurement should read -4.5 angstrom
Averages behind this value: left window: 6.13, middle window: 7.43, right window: 6.66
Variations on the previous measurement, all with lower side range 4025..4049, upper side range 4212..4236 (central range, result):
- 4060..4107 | 5.6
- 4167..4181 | 0.3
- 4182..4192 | 0.3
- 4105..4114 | 0.7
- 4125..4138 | -0.4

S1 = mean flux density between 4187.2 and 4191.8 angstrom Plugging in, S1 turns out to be 7.17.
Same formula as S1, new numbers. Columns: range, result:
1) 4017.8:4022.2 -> 6.81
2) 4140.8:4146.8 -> 7.05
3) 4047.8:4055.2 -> 6.94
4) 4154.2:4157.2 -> 7.71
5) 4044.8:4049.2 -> 6.69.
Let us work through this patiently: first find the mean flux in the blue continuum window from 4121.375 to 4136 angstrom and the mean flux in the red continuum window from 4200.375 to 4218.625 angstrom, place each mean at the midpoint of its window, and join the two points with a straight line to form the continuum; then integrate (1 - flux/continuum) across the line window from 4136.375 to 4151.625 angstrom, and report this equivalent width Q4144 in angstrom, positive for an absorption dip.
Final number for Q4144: -0.87 angstrom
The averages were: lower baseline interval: 7.13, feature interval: 7.43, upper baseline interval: 6.62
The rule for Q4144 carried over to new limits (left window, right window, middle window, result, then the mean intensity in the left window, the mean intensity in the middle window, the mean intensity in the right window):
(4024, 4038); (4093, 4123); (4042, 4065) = -0.06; 7.12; 6.87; 6.19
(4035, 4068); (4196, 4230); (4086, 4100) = 1.47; 7.05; 6.3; 6.99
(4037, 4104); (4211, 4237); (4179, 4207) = -0.56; 6.59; 6.91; 6.83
